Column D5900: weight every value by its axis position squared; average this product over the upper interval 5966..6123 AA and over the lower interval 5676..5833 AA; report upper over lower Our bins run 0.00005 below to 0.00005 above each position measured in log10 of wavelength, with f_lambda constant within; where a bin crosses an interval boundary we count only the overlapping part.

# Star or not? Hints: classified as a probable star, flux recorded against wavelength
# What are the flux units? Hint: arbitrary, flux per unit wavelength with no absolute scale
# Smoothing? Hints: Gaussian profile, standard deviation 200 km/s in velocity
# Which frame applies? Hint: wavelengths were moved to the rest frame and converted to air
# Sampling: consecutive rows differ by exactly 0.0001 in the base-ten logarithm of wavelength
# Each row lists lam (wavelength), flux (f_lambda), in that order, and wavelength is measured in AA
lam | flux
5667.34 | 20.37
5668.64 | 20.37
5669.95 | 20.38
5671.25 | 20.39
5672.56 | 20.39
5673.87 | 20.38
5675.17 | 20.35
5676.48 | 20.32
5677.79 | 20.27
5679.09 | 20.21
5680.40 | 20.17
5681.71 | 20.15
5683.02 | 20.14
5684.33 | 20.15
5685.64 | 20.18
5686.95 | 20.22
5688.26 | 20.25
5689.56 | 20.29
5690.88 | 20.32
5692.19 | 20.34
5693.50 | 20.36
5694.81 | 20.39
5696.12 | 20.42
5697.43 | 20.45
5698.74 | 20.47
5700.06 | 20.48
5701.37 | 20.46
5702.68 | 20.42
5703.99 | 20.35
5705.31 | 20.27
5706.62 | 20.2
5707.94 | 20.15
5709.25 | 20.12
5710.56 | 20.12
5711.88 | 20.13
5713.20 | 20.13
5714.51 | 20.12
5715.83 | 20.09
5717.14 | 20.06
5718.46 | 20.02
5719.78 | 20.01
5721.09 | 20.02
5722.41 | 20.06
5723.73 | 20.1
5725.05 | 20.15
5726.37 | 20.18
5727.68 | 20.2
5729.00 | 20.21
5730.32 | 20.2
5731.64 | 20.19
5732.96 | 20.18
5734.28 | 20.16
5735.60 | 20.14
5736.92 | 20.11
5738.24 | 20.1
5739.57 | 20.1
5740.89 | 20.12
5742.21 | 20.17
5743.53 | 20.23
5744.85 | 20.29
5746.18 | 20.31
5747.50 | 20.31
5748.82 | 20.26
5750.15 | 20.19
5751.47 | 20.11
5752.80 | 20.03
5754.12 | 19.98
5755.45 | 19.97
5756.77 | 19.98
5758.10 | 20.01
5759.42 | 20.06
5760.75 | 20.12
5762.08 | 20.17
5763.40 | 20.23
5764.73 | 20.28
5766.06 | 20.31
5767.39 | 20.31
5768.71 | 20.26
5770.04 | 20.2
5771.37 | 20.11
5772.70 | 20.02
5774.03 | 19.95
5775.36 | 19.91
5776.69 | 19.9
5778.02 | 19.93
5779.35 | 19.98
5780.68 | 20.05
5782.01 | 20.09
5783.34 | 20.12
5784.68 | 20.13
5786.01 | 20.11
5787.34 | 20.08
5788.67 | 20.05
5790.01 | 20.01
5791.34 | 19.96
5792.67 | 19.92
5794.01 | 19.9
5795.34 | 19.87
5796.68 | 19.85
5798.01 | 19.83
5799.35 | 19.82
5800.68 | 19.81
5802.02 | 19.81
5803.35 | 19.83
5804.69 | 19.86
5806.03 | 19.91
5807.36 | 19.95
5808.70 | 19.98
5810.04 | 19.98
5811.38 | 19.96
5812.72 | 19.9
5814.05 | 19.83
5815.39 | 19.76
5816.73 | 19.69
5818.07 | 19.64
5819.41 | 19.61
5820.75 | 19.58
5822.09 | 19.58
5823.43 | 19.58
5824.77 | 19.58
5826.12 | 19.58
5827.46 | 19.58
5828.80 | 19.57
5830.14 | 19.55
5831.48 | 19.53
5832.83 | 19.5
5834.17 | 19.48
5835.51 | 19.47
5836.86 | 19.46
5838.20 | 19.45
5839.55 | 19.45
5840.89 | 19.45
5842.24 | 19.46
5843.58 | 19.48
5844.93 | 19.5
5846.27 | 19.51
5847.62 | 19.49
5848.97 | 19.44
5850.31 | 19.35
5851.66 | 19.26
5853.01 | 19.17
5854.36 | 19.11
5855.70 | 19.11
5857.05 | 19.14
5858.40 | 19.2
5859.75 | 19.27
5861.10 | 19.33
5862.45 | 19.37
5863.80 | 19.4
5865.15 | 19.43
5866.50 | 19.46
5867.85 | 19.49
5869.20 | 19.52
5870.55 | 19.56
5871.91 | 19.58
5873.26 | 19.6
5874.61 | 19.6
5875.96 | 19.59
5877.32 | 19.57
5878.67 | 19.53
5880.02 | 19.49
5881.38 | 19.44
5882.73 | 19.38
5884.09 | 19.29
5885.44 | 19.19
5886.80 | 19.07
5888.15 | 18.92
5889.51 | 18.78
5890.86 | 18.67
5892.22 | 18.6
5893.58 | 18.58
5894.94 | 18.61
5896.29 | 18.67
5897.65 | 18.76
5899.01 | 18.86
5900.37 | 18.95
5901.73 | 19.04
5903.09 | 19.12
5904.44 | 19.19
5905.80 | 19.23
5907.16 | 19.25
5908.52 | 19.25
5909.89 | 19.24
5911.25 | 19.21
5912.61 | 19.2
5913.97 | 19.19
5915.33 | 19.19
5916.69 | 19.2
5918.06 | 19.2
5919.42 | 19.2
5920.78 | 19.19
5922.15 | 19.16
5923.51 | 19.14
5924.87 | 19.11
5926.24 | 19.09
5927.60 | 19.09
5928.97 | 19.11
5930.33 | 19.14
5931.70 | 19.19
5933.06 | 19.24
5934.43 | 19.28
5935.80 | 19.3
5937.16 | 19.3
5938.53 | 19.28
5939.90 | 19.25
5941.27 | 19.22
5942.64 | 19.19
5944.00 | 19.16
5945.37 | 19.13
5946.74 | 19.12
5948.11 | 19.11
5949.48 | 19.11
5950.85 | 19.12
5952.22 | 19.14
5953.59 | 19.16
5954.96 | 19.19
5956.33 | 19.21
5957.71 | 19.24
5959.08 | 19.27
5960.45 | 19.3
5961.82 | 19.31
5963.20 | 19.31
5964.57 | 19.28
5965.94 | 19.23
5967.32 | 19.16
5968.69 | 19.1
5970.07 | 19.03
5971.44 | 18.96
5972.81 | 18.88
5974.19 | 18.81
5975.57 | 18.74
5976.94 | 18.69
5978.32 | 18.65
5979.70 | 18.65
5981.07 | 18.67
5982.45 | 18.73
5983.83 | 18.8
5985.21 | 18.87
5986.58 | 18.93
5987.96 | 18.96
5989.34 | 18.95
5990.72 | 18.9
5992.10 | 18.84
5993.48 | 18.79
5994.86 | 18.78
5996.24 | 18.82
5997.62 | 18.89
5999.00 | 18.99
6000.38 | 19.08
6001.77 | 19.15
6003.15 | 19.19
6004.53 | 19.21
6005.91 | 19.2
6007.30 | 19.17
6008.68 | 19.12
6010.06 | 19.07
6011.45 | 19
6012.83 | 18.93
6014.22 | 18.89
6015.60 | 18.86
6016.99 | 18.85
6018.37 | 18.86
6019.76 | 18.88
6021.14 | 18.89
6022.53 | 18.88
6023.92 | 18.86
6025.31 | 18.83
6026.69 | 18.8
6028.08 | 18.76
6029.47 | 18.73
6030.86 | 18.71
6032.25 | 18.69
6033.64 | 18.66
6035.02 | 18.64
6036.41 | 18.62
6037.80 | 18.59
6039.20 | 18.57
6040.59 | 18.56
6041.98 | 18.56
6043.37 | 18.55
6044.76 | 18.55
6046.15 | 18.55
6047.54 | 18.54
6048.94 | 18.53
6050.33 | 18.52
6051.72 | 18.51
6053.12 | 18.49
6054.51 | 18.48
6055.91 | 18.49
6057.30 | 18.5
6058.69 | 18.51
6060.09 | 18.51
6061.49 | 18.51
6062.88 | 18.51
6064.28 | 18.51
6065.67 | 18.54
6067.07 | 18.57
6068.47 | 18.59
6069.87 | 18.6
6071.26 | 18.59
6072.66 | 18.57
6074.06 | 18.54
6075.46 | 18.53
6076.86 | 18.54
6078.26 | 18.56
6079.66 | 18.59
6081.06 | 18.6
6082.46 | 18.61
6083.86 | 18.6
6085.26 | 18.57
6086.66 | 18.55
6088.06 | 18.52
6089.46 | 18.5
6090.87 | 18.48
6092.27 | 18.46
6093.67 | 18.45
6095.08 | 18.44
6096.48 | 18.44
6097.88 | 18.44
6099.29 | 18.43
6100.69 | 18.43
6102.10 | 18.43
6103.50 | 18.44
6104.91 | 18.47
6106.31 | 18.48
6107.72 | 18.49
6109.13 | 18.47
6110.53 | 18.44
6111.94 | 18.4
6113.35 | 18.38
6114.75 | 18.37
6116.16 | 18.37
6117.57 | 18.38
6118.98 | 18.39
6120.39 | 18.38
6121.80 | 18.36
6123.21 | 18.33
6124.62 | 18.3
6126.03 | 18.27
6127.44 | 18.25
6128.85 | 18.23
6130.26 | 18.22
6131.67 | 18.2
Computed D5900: 1.03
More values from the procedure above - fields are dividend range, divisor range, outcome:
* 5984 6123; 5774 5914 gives 1.03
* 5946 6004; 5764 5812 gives 1.01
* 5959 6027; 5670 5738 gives 1.03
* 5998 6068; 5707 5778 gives 1.03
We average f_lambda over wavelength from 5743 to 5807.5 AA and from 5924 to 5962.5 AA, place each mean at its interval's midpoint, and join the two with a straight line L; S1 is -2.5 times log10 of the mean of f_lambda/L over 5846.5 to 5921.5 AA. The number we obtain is 0.02 mag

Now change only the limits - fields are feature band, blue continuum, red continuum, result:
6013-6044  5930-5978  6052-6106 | 0.002 mag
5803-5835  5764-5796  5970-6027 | 0.008 mag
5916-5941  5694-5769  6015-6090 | 0.002 mag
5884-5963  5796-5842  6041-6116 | 0.005 mag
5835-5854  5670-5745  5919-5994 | 0.010 mag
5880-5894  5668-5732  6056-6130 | 0.022 mag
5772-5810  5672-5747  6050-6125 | -0.006 mag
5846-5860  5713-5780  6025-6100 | 0.018 mag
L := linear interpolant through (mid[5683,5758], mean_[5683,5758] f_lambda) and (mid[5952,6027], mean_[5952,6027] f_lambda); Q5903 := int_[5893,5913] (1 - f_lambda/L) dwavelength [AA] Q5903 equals 0.4 AA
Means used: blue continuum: 20.2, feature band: 19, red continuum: 19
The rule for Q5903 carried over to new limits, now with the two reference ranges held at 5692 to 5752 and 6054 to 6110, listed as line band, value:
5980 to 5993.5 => 0.1 AA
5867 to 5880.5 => 0.0 AA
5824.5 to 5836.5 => 0.1 AA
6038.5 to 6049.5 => 0.1 AA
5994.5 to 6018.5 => -0.2 AA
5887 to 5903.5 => 0.5 AA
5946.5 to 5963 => -0.1 AA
